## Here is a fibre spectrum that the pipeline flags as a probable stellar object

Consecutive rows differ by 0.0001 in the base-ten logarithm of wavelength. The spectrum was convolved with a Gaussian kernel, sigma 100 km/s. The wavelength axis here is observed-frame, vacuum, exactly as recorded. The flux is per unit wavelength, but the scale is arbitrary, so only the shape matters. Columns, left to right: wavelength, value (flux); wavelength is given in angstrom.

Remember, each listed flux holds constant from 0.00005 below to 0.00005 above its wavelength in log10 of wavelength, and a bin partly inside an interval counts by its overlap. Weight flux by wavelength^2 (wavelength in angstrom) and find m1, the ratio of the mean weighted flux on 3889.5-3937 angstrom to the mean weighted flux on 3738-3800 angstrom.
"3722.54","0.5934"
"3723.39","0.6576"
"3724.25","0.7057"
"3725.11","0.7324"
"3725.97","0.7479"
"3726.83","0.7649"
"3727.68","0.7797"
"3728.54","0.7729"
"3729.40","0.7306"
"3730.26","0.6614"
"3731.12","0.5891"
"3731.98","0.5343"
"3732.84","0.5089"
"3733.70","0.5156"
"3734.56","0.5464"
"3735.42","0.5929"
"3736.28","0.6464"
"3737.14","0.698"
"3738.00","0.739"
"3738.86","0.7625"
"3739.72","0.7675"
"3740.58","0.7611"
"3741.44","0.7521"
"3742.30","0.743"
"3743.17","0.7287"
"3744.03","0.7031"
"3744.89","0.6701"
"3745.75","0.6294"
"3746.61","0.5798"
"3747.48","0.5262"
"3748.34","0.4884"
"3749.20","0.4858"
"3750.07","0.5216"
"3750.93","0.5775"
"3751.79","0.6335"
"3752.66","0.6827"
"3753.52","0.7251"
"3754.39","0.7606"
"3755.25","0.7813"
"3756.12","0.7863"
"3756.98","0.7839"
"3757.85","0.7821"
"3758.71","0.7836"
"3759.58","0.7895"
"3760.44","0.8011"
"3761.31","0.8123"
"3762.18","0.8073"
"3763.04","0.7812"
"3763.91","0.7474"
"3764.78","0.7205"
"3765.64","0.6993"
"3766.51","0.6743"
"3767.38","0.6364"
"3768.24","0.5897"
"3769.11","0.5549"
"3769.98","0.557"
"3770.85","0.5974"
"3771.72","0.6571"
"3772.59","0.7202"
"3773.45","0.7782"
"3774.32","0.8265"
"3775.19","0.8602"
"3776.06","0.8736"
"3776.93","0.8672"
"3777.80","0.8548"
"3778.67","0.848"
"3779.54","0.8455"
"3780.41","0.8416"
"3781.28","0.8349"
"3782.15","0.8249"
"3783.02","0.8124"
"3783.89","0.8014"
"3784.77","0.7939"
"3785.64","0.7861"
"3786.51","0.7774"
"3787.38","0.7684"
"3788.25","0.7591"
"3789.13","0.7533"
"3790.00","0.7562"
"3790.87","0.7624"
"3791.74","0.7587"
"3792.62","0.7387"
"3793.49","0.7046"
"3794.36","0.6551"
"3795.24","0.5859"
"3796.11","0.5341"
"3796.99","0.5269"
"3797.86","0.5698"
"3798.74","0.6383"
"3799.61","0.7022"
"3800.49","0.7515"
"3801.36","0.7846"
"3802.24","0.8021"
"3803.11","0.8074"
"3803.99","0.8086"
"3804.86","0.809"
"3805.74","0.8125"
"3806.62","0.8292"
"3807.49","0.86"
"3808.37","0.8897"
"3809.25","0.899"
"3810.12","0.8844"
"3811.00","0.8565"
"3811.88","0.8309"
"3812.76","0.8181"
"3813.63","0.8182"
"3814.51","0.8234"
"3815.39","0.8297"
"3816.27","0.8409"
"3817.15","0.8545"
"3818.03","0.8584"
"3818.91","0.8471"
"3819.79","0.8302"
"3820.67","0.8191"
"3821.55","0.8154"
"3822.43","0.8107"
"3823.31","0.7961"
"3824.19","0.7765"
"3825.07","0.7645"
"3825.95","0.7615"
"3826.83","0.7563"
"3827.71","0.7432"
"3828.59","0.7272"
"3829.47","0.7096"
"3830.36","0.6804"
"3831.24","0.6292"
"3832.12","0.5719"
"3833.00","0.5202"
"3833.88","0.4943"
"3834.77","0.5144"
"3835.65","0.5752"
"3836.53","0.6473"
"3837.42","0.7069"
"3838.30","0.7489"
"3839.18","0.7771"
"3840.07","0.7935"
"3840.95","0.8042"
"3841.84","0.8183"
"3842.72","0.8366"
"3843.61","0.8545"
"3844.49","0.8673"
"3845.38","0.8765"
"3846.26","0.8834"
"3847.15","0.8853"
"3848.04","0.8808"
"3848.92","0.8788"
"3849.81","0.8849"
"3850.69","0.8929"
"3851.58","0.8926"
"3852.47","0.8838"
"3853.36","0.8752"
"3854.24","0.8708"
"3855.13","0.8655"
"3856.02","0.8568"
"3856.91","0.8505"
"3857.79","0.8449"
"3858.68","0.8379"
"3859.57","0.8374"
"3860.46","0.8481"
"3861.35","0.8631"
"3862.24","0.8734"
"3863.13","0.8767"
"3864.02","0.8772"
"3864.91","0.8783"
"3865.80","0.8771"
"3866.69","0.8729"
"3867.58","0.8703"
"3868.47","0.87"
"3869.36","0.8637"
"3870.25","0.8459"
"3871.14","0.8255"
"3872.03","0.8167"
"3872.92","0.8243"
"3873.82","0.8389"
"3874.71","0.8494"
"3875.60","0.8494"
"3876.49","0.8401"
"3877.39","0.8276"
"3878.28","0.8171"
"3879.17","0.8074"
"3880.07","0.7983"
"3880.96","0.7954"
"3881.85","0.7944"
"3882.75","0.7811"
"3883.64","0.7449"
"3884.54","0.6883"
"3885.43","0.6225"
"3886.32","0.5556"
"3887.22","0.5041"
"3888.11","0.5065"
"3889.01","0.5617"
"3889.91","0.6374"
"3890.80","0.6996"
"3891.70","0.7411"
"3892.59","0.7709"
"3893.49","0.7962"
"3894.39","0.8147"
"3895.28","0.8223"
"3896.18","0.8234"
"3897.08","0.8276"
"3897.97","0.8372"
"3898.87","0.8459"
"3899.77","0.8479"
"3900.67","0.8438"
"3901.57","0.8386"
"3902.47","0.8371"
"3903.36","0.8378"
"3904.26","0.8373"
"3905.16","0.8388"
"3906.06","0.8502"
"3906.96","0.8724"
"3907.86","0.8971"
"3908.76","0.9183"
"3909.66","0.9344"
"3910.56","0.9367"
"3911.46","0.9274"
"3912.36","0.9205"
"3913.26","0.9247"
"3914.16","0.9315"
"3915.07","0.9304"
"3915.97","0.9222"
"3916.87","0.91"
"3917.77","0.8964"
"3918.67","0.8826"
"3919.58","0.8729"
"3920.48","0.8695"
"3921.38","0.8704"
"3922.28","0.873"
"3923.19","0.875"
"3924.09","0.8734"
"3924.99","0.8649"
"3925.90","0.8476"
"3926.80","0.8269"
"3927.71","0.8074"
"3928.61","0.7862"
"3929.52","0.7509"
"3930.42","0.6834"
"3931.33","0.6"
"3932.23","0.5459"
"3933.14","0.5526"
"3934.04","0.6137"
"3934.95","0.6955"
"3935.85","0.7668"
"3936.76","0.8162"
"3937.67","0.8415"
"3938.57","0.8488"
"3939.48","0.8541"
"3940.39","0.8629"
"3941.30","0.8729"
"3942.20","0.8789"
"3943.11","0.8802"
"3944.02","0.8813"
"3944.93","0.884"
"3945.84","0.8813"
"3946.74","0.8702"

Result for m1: 1.23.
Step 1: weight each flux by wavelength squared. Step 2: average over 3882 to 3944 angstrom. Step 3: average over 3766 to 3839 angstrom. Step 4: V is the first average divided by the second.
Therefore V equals 1.14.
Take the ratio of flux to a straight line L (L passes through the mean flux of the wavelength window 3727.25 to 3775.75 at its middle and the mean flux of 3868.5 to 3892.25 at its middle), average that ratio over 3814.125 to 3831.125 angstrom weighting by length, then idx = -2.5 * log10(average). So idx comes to -0.10 mag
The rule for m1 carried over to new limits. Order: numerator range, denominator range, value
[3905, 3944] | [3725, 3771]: 1.35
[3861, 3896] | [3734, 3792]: 1.15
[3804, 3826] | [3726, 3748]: 1.29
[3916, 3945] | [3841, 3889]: 1.02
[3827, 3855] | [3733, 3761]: 1.19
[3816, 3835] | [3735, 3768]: 1.09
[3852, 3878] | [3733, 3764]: 1.32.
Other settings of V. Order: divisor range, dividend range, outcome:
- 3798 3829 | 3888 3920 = 1.09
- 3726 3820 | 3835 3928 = 1.19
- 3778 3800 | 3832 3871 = 1.14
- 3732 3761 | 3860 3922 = 1.32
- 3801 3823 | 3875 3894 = 0.90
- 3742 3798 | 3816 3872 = 1.16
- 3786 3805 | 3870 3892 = 1.08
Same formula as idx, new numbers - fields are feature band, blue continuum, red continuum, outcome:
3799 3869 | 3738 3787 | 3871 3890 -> -0.10 mag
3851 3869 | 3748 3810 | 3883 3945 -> -0.12 mag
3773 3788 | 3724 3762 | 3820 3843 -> -0.18 mag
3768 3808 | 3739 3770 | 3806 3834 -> -0.01 mag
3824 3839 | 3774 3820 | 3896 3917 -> 0.22 mag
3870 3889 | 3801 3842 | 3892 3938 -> 0.07 mag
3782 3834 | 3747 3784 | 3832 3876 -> 0.01 mag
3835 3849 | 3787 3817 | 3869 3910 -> -0.03 mag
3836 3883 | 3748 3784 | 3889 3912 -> -0.05 mag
